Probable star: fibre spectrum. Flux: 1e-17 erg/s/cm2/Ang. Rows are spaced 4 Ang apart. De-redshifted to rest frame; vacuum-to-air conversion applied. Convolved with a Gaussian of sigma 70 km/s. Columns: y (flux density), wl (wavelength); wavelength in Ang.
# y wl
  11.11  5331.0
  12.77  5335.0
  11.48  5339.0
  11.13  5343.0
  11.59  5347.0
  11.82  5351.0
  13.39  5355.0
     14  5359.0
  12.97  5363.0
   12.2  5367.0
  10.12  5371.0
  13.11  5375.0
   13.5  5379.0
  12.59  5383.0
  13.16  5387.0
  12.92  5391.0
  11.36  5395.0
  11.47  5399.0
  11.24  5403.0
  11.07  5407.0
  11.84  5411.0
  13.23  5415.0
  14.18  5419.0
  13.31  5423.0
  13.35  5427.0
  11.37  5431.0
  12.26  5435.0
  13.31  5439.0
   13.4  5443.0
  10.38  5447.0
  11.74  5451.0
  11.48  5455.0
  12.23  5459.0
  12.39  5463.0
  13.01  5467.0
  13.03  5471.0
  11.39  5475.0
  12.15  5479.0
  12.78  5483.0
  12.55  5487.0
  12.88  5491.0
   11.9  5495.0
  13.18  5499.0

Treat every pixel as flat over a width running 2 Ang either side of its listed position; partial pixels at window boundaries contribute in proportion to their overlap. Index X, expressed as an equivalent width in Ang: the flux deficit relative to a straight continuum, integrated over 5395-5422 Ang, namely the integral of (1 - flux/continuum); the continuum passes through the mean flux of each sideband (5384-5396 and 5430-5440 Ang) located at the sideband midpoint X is 0.7 Ang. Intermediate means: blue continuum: 12.6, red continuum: 12.3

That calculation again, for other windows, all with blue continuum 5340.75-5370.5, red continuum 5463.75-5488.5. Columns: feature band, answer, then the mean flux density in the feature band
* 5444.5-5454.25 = 0.9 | 11.2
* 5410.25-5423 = -0.9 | 13.2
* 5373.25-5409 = 0.3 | 12.3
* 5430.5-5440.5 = 0.0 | 12.4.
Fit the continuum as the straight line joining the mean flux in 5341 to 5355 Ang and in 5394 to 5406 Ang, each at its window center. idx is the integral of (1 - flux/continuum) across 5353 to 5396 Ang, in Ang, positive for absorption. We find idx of -4.3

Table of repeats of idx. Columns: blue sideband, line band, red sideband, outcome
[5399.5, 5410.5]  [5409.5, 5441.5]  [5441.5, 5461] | -3.8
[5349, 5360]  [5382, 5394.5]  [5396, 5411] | -0.9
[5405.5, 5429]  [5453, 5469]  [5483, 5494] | 0.6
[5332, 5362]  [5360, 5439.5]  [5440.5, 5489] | -1.1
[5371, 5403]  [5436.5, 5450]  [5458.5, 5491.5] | 0.1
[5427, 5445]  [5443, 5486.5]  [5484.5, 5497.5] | 1.5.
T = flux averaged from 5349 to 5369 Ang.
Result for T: 12.9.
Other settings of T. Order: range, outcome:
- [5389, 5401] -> 11.9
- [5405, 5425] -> 12.7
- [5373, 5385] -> 13.1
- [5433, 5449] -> 12.3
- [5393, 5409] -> 11.3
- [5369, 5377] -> 11.6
